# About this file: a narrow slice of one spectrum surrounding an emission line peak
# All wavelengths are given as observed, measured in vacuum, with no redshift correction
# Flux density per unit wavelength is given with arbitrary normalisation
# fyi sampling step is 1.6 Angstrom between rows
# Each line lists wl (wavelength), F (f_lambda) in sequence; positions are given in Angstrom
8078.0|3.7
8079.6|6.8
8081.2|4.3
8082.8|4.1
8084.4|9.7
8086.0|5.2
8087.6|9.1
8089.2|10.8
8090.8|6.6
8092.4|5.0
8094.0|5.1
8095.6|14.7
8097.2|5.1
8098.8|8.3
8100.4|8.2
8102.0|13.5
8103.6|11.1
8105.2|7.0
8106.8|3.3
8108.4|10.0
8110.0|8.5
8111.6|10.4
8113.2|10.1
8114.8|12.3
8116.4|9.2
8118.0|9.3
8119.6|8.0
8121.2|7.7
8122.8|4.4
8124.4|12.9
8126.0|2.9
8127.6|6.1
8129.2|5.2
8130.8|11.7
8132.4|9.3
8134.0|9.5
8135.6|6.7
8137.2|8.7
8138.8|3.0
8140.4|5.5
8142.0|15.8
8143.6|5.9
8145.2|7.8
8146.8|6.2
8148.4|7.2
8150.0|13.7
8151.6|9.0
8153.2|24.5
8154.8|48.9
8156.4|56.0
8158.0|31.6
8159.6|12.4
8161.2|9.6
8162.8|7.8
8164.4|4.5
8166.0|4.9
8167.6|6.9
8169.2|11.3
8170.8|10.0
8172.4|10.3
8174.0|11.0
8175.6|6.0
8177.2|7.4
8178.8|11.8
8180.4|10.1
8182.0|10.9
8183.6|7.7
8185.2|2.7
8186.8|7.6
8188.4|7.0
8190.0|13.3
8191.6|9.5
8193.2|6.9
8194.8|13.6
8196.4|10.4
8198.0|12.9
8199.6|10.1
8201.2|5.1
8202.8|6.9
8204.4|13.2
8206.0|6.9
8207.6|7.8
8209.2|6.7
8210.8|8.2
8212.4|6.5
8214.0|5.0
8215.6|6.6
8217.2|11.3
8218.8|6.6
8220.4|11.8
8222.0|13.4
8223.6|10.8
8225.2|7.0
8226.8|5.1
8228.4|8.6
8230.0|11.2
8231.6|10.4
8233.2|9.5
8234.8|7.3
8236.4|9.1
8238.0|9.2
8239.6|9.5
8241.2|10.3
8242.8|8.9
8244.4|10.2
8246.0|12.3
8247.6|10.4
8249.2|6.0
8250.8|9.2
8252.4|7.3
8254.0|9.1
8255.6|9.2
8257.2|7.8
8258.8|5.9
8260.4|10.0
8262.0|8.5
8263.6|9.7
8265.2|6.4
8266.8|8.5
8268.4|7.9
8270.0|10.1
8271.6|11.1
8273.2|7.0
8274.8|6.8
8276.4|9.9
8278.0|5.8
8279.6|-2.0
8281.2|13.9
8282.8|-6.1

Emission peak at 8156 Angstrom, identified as H-gamma 4340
